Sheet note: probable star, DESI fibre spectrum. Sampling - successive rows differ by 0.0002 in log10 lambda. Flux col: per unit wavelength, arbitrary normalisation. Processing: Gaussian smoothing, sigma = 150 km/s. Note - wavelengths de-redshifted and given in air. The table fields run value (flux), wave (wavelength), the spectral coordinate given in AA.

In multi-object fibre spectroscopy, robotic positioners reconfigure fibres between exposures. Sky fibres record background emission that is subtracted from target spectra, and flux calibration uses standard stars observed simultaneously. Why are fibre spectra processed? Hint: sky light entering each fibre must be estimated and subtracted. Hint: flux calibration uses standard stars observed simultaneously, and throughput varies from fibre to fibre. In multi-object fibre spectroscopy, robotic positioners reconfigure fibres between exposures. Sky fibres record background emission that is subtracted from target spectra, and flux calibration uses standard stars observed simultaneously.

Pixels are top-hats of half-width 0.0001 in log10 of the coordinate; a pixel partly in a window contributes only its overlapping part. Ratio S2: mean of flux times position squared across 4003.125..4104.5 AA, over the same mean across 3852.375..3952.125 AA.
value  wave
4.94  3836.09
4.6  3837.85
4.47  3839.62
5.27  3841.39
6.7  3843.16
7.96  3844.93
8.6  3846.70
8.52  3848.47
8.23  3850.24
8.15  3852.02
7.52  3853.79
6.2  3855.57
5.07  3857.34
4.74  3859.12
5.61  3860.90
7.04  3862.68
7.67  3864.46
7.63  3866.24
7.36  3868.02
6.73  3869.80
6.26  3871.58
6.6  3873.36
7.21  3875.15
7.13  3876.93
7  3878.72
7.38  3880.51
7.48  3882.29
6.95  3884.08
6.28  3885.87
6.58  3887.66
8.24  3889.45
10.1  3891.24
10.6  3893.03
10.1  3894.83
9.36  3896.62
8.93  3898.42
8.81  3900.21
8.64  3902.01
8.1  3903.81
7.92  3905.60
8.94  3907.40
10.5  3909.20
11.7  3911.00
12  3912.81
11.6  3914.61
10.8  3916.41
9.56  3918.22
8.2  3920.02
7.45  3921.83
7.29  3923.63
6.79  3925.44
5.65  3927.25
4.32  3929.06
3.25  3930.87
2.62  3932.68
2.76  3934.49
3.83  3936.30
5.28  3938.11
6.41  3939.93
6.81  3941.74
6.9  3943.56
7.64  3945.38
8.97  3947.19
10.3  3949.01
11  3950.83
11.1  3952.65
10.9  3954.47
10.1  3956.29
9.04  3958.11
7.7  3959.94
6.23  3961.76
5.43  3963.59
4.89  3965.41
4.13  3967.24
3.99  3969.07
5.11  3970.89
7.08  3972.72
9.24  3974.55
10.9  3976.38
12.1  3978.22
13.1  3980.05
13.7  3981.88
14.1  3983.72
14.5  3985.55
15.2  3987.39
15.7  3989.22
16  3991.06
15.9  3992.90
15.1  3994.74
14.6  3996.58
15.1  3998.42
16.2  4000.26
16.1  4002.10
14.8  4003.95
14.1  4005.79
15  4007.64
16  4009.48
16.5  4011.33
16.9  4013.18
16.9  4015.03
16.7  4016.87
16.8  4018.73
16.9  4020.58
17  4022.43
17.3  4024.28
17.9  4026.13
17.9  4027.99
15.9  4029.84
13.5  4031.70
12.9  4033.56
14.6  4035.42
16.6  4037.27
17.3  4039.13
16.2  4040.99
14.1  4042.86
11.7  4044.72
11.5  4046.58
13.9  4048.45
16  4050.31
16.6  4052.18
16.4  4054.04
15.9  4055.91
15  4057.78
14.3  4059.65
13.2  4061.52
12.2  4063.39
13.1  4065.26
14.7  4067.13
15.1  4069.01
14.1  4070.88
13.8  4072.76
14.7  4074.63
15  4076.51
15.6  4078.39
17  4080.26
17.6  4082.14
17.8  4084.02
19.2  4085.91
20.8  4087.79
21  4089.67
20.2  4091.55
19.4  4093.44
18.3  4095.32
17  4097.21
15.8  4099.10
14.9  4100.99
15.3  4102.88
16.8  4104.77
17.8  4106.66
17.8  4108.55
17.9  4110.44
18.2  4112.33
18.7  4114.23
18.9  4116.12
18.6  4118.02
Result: 2.27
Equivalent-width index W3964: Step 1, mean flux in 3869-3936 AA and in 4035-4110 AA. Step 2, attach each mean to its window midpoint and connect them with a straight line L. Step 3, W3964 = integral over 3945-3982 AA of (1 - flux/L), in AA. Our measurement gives 7.3 AA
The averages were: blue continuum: 7.8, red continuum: 16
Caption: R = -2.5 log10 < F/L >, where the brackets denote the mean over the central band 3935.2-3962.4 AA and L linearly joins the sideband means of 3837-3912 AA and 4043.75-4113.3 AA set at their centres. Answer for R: 0.30 mag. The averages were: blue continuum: 7.6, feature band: 8.13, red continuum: 16.1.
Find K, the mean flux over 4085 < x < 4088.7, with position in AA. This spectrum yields 20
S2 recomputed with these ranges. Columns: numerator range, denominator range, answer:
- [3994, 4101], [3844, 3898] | 2.32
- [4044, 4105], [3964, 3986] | 1.81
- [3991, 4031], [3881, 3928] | 1.94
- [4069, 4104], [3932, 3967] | 2.52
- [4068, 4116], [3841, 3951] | 2.51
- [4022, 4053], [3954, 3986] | 1.77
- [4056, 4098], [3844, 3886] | 2.57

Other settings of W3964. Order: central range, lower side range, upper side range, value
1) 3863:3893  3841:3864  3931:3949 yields -3.5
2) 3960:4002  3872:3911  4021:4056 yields 5.0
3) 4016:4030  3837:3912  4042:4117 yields -3.3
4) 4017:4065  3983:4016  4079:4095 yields 5.2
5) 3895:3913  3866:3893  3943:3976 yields -4.6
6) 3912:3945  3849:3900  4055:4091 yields 9.8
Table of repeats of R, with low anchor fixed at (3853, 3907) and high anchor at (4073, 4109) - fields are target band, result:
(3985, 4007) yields -0.180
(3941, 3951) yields 0.249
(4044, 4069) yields 0.111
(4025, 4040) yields -0.085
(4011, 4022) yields -0.205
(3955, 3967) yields 0.490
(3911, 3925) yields -0.039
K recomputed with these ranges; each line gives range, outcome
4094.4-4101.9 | 16.5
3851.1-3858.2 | 6.75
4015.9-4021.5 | 16.8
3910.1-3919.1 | 11.1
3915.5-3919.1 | 10.2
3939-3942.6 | 6.6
